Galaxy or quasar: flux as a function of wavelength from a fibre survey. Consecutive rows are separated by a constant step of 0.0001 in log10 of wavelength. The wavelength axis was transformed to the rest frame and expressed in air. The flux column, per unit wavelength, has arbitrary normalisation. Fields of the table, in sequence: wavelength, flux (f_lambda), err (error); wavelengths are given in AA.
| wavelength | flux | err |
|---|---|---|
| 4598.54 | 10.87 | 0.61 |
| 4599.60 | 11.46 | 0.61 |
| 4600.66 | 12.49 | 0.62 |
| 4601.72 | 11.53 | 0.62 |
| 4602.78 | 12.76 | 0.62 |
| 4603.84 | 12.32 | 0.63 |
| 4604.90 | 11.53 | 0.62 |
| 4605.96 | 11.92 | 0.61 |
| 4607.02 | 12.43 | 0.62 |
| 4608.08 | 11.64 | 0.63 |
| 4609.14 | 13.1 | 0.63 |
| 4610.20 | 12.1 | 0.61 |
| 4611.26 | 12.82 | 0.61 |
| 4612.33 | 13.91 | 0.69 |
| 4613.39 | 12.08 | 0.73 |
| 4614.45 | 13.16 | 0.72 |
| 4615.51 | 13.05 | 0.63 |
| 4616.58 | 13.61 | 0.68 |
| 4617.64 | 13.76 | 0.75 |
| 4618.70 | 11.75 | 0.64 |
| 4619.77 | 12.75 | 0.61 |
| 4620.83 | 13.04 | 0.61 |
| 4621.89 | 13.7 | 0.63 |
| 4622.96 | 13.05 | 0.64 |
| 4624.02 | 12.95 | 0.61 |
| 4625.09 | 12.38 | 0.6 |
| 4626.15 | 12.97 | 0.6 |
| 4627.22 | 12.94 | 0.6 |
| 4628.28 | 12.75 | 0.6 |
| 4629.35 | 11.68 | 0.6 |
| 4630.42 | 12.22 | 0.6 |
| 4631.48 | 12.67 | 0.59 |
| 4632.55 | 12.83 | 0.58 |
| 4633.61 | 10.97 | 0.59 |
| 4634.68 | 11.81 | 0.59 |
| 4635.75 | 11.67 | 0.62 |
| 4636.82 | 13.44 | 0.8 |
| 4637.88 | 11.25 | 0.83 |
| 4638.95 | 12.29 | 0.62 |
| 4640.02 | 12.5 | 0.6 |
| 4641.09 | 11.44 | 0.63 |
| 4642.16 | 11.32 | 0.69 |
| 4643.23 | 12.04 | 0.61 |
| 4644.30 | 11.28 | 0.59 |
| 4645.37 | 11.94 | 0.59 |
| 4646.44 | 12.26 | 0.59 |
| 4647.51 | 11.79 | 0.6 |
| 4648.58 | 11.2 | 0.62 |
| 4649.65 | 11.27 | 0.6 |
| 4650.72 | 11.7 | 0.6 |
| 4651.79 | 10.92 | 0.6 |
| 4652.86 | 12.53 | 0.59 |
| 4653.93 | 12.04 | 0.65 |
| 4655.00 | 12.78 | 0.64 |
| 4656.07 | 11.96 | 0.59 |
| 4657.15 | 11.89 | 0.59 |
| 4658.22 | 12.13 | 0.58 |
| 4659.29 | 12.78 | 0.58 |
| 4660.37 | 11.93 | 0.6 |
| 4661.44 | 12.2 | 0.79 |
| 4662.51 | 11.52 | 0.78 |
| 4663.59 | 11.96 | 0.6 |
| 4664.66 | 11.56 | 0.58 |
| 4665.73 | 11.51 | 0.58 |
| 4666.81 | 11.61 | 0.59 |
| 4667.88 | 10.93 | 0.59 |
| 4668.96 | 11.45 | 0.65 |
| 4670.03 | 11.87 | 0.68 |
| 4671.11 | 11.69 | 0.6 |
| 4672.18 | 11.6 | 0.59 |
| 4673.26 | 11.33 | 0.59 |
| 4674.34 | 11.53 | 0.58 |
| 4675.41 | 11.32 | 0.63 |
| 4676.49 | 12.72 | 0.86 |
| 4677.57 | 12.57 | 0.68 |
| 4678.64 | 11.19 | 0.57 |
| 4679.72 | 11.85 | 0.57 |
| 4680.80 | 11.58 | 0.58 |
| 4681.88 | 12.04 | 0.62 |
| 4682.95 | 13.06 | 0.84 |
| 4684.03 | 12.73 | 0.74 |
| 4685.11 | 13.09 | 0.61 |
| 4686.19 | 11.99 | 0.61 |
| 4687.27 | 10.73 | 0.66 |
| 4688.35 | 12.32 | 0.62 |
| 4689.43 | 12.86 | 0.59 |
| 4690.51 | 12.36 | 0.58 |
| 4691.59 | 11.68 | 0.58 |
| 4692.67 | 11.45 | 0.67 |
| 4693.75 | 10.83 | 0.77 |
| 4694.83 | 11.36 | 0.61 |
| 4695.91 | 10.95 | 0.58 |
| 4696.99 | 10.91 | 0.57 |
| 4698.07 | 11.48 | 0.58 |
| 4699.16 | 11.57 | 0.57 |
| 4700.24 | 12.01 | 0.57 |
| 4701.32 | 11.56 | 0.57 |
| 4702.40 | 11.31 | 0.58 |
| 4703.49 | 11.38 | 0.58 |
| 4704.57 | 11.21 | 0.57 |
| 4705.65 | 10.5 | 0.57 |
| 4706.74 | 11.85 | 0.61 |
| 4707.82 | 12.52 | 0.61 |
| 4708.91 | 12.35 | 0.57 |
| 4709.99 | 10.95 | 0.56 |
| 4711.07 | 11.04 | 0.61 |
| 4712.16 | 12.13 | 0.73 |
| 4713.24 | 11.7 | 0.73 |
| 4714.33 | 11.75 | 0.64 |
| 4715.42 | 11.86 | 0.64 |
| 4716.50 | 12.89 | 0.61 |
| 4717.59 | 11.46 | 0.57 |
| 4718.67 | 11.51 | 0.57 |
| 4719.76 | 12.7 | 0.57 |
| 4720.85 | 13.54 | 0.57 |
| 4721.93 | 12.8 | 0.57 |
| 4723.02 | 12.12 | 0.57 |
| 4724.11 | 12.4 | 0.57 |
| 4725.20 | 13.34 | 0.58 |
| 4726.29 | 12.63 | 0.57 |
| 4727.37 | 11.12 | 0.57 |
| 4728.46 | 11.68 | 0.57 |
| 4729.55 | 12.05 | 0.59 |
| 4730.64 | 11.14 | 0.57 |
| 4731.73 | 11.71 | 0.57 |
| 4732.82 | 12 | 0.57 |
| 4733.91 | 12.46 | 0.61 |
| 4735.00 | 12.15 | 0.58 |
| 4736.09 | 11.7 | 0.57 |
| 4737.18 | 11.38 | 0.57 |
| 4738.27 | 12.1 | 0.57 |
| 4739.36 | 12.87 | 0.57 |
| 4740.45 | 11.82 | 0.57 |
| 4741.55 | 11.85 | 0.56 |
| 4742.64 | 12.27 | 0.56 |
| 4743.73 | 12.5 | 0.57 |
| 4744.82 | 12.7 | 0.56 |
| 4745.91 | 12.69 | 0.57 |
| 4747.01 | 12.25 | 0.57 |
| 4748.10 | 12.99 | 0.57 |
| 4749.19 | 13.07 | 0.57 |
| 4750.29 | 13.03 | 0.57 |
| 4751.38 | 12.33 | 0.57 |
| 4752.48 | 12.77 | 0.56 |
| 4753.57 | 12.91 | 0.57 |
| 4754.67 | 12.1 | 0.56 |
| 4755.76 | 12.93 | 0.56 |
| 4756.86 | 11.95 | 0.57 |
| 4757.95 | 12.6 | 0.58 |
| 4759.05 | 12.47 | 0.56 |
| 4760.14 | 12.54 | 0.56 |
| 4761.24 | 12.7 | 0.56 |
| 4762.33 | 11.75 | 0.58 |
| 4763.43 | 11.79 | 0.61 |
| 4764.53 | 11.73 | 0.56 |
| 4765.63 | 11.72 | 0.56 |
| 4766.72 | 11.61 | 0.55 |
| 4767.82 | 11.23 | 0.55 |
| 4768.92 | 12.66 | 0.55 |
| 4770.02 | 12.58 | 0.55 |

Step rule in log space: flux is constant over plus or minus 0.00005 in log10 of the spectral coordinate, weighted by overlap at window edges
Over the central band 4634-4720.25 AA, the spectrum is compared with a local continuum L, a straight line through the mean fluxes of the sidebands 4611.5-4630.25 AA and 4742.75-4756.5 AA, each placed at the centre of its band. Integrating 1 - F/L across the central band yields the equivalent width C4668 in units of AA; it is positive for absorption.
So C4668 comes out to 6.7 AA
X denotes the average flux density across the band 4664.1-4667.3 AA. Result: 11.6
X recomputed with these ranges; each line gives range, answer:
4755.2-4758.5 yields 12.5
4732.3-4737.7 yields 11.9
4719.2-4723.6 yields 12.8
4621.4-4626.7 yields 13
